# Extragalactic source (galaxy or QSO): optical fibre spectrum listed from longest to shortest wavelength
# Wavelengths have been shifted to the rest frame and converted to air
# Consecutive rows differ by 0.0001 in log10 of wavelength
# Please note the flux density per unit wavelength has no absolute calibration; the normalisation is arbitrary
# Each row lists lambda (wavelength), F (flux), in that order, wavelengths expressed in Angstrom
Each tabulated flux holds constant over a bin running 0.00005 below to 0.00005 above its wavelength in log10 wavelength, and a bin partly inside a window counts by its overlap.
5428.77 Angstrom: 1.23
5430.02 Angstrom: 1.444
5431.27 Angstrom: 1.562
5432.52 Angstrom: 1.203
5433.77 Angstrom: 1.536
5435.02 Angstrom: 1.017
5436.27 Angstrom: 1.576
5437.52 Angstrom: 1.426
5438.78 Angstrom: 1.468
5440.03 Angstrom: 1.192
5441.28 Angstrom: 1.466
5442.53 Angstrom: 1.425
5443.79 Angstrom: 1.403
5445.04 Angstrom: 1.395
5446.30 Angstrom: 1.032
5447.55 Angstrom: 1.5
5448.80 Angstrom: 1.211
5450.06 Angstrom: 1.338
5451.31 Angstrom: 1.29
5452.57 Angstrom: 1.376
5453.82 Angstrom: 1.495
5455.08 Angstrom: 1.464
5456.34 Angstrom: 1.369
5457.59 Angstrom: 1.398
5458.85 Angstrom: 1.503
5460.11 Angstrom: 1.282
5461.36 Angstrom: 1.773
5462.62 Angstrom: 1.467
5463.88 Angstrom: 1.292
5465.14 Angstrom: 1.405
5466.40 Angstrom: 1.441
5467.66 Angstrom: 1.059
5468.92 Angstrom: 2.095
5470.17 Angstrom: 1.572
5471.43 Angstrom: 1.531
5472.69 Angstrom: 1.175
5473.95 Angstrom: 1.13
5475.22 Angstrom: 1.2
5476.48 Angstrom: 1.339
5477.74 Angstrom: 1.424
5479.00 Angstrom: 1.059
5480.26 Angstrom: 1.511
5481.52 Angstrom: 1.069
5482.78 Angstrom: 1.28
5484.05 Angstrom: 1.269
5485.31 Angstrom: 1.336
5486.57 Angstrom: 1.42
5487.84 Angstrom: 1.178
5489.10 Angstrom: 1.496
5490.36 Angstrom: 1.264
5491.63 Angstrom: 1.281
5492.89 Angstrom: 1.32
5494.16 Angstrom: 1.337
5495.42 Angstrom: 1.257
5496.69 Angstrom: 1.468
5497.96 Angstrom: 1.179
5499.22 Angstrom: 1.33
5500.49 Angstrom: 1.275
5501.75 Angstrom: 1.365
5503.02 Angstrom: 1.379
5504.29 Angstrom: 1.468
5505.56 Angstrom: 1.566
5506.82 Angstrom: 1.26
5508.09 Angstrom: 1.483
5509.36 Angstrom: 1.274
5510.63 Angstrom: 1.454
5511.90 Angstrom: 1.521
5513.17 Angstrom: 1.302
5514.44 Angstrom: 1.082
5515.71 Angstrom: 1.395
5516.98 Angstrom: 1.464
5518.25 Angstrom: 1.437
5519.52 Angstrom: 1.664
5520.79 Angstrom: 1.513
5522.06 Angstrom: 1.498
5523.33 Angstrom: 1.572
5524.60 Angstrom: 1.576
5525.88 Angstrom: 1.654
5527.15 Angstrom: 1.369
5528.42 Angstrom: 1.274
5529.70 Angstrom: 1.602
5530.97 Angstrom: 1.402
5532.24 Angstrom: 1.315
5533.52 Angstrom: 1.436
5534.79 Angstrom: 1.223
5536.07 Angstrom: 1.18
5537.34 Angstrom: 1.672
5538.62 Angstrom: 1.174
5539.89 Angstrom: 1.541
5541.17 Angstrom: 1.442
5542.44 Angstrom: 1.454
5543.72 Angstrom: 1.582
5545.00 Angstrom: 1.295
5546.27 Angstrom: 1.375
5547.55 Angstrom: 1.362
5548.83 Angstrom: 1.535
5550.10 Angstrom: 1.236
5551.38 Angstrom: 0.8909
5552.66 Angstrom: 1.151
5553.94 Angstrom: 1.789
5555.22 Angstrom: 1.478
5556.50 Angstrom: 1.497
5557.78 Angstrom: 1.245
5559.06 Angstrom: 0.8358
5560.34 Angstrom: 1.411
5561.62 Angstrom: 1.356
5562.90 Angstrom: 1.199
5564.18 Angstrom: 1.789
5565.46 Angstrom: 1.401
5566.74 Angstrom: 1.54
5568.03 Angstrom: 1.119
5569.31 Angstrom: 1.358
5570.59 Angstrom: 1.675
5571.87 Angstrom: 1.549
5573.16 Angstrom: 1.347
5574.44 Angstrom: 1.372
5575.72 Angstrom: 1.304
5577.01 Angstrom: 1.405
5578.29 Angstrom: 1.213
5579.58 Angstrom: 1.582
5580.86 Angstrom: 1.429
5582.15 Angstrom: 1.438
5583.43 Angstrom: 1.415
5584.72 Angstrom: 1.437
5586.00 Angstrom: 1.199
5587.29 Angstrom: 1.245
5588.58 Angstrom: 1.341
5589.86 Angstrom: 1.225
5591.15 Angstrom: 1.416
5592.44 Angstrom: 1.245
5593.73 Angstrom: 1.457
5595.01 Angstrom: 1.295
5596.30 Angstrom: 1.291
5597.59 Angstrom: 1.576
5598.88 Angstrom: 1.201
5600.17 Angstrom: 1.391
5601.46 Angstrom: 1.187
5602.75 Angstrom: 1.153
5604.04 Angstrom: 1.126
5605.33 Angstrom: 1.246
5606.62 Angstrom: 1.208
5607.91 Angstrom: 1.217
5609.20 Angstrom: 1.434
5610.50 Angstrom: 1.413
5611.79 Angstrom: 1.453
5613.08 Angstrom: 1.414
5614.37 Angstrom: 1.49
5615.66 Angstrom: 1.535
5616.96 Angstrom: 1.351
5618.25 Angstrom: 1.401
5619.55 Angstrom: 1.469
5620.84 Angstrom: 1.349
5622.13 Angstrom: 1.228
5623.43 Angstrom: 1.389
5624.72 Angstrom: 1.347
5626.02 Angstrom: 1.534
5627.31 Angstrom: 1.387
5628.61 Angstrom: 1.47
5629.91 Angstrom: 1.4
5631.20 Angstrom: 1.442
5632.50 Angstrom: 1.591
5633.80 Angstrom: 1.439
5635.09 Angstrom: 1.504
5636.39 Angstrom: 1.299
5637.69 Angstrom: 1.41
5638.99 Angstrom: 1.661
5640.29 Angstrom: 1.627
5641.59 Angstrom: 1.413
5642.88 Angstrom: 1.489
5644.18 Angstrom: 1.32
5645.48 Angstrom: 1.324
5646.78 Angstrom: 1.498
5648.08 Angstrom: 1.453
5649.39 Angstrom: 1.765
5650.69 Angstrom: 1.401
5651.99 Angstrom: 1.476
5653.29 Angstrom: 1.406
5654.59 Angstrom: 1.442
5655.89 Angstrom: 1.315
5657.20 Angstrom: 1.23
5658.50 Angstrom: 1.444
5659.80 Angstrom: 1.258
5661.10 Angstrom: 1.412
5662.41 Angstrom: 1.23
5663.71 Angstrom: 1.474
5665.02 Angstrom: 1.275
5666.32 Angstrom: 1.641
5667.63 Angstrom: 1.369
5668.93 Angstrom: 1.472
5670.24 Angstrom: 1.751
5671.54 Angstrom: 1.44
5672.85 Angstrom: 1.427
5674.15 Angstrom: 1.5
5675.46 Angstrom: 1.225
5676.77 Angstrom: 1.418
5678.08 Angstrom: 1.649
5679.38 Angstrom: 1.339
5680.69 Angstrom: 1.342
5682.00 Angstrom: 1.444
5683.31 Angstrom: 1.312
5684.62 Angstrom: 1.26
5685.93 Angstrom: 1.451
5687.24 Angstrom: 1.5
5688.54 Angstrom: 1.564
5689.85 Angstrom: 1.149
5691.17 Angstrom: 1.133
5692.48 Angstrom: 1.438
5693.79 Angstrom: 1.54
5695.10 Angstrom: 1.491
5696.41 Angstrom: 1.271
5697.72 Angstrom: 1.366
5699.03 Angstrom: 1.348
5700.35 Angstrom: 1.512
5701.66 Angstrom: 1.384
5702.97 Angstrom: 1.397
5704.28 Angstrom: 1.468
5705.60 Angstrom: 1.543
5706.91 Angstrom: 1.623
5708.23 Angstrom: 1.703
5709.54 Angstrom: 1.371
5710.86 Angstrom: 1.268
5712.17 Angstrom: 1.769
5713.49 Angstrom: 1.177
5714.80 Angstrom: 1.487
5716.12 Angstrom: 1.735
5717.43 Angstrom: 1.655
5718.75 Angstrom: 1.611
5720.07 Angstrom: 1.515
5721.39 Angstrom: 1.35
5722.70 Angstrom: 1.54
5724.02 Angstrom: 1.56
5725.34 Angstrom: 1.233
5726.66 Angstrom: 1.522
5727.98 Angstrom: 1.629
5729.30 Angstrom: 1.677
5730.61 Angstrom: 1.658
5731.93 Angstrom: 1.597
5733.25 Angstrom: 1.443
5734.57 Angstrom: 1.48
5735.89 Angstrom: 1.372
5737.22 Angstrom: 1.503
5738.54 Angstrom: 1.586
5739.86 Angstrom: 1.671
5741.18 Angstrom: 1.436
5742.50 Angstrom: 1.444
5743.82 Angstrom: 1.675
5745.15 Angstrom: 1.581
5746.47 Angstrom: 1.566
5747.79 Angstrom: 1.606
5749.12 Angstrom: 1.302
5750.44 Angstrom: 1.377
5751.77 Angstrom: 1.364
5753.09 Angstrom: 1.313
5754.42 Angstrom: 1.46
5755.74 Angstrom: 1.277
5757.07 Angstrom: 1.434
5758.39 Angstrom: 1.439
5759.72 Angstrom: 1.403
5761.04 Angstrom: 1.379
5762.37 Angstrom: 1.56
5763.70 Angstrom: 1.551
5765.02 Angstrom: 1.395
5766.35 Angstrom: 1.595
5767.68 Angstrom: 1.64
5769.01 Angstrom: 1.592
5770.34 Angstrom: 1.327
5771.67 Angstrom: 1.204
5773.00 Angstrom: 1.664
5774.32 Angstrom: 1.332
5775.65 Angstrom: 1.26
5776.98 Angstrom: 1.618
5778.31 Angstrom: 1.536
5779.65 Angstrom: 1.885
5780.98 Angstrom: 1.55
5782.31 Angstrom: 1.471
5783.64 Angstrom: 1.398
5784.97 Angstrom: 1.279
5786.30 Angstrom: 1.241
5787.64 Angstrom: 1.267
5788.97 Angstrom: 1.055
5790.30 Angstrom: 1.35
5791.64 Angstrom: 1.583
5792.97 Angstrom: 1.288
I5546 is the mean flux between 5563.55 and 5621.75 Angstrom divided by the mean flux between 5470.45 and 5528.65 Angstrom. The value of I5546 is 1.00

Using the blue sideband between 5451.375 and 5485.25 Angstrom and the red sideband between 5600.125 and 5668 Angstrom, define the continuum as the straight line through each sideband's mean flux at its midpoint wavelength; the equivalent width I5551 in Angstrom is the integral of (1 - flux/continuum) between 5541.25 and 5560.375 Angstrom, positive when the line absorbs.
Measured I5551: 0.65 Angstrom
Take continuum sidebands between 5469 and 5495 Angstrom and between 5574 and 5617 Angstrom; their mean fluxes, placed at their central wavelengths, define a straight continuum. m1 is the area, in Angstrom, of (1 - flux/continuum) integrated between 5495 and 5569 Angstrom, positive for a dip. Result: -3.1 Angstrom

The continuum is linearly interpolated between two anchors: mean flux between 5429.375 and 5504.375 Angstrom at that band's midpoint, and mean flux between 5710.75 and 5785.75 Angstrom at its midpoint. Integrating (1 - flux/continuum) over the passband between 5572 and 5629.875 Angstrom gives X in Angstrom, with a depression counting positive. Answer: 2.7 Angstrom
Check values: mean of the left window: 1.36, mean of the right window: 1.49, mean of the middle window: 1.36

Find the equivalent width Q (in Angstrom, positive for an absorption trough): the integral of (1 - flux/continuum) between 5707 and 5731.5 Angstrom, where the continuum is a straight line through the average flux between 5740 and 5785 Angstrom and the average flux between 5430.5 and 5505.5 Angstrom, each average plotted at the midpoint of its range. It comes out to -1.2 Angstrom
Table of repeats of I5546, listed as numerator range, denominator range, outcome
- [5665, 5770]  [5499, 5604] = 1.06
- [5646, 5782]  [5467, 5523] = 1.07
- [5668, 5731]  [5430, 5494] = 1.07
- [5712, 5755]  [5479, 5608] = 1.11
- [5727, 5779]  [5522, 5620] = 1.08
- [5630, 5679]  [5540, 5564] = 1.07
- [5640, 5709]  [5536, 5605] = 1.05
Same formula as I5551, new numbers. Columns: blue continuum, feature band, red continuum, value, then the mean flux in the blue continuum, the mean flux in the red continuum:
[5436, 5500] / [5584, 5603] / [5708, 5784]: 1.4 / 1.36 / 1.49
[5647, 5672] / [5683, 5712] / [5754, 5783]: 0.6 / 1.44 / 1.48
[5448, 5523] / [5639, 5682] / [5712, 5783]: 0.6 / 1.38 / 1.5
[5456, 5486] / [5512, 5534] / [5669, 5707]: -1.0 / 1.37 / 1.42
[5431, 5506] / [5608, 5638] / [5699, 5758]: 0.5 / 1.36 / 1.5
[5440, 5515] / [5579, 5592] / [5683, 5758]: 0.4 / 1.36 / 1.47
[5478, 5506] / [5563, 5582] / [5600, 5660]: -0.8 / 1.32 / 1.4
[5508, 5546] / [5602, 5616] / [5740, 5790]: 1.0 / 1.43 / 1.45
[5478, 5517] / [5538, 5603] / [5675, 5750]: 0.8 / 1.33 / 1.47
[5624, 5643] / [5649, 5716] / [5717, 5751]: 3.0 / 1.47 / 1.52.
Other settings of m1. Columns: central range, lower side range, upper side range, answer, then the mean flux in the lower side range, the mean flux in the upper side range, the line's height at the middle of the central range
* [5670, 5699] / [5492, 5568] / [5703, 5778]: 1.2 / 1.39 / 1.49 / 1.46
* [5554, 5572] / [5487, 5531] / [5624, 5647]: 0.3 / 1.4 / 1.45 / 1.42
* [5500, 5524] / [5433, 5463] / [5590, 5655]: -0.5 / 1.39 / 1.4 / 1.39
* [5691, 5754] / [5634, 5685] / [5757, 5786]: -1.4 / 1.43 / 1.48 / 1.46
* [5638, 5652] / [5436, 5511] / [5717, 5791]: -0.6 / 1.37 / 1.47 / 1.43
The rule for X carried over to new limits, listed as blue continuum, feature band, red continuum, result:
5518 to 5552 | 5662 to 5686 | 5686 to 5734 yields 0.7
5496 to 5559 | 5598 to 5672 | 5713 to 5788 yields 1.7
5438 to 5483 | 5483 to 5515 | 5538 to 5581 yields 0.8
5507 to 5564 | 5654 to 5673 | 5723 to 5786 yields 0.5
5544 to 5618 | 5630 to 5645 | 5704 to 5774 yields -0.7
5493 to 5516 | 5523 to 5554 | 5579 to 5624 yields -1.0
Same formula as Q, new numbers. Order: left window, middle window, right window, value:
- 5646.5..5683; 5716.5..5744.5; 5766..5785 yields -1.23 Angstrom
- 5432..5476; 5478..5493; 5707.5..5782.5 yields 1.13 Angstrom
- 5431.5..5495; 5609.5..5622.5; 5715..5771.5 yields 0.20 Angstrom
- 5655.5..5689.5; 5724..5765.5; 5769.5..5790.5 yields -2.24 Angstrom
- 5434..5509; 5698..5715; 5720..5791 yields -0.17 Angstrom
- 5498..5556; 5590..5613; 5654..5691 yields 1.47 Angstrom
